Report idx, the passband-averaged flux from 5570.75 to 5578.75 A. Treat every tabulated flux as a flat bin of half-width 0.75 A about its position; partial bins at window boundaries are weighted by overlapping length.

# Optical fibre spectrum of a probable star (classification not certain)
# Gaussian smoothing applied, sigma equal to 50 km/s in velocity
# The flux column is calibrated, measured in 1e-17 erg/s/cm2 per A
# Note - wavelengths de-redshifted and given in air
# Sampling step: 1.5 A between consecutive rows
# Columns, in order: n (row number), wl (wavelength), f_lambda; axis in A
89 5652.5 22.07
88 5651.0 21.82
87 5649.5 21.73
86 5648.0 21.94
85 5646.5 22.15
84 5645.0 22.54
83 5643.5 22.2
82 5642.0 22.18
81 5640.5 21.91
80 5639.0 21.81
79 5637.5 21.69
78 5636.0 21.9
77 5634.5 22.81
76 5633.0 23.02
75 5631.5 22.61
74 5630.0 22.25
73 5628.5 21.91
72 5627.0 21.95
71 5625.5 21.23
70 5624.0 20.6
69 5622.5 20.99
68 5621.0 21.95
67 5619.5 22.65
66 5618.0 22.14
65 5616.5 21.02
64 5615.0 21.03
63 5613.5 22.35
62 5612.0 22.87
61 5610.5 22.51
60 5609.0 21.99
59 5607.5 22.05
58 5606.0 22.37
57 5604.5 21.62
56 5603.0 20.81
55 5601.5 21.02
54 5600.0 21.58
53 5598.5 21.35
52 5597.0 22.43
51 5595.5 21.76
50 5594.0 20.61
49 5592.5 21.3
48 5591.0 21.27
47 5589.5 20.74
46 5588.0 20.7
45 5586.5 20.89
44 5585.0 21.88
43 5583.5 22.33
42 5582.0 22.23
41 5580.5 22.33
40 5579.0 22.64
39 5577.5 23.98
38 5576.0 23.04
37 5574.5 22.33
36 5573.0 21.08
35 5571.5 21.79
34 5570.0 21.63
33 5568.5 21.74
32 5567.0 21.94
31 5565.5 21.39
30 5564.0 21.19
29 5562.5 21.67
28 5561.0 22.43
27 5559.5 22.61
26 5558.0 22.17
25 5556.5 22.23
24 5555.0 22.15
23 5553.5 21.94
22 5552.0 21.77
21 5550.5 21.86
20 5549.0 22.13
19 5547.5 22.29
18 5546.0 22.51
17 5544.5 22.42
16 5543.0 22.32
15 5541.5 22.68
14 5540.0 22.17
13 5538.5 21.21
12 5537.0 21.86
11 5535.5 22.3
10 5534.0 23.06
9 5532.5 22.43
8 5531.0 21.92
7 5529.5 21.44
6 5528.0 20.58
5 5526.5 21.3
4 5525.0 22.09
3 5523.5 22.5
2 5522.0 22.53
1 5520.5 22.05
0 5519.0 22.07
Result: 22.5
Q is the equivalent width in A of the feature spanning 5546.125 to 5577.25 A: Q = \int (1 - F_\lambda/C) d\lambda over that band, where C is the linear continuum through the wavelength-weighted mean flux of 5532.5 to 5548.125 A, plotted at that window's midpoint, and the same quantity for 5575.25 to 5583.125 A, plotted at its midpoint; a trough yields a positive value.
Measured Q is 0.8 A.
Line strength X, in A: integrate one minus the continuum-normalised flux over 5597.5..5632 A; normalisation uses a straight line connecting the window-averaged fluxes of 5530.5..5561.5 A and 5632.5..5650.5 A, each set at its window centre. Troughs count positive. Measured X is 0.6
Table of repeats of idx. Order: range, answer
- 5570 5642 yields 21.9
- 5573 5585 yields 22.5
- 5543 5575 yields 22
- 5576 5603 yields 21.7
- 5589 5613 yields 21.7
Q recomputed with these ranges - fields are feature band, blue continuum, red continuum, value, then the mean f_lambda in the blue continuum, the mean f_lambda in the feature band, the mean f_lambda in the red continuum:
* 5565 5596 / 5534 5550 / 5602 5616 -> 0.36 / 22.2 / 21.8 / 21.9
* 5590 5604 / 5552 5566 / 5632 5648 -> 0.47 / 22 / 21.3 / 22.2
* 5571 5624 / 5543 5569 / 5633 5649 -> 0.70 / 22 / 21.8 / 22.1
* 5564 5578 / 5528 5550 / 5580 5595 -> -0.23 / 22.1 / 22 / 21.4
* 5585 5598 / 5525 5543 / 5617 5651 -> 0.42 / 21.9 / 21.3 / 22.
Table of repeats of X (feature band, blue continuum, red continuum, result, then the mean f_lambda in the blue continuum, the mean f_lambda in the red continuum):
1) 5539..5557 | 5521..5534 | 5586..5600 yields -0.4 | 21.9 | 21.3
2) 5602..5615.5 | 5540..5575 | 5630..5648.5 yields 0.1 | 22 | 22.2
